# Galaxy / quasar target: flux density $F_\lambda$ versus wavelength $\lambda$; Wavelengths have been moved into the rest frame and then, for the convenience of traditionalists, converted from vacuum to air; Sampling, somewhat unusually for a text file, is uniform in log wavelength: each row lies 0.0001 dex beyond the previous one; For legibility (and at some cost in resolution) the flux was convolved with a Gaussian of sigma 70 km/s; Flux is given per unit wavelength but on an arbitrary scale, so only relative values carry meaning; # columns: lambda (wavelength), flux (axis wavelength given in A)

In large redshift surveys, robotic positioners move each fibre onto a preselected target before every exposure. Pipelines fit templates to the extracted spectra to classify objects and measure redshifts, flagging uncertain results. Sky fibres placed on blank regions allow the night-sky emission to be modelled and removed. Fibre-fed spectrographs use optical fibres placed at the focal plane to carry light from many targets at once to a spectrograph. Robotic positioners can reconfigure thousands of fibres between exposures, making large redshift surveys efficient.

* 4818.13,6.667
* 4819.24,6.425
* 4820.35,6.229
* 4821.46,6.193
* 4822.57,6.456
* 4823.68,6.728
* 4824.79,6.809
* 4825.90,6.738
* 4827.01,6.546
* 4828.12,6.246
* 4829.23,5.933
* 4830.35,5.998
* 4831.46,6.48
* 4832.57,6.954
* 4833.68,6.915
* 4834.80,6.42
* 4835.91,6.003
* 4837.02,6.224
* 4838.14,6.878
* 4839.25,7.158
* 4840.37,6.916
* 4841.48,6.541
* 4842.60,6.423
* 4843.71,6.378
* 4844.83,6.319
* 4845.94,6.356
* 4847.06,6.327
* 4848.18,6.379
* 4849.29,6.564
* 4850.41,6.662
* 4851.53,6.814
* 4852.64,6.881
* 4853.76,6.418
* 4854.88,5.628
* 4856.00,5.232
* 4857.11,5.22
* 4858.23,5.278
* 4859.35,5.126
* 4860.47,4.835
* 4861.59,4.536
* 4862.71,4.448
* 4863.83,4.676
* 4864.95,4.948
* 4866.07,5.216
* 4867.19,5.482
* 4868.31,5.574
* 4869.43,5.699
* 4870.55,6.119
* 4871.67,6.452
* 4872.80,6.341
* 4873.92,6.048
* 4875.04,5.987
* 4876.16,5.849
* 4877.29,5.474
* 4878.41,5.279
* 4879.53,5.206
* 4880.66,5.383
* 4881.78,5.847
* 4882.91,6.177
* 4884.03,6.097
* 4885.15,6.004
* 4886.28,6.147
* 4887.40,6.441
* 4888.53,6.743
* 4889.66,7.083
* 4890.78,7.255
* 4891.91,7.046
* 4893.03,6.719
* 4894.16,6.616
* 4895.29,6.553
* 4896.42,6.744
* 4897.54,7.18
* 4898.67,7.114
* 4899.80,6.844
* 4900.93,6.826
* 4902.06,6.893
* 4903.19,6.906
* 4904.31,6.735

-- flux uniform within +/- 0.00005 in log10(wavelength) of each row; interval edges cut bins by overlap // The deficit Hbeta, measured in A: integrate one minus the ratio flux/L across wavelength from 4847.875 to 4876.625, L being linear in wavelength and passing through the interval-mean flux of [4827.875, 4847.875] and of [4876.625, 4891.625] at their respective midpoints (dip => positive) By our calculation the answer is 2.6 A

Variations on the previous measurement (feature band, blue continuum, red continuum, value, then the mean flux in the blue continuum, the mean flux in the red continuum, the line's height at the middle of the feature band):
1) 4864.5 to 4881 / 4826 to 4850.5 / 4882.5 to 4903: 2.3 A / 6.48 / 6.7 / 6.62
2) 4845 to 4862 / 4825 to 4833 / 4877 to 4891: 1.0 A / 6.42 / 6.07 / 6.27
